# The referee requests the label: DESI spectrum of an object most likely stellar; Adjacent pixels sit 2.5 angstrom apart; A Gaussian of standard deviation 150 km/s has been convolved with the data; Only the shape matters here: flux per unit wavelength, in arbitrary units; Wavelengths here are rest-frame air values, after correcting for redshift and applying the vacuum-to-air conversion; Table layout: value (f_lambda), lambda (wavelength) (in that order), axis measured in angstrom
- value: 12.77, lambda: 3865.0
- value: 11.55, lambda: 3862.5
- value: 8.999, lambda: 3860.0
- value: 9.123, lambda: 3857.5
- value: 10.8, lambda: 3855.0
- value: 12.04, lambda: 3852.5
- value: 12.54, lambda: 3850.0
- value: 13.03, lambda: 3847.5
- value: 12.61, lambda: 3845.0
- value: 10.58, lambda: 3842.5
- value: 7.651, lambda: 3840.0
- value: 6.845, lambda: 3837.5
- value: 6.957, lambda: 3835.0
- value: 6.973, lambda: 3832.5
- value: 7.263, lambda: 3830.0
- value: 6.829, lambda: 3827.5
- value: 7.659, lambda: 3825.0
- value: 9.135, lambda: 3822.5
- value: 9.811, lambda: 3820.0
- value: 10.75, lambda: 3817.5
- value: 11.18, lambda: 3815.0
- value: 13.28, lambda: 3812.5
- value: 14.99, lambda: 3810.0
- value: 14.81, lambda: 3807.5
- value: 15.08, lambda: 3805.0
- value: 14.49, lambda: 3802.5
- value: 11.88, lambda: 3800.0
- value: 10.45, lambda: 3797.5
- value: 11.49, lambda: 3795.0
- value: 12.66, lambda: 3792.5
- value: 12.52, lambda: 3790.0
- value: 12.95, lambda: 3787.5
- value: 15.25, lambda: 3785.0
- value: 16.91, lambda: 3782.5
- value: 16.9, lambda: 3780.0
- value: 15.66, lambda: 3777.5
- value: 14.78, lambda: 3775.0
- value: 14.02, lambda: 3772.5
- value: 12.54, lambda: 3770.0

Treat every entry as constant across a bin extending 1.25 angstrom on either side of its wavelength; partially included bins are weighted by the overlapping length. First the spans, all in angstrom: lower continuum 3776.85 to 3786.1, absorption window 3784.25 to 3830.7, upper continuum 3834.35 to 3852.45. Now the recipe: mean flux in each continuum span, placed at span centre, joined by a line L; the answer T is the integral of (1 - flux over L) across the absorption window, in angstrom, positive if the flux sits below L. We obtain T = 7.01 angstrom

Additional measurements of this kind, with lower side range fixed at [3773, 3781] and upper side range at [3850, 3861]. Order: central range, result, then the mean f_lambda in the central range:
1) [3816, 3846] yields 8.7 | 8.58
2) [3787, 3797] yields 1.6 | 12.2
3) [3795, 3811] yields 0.5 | 13.4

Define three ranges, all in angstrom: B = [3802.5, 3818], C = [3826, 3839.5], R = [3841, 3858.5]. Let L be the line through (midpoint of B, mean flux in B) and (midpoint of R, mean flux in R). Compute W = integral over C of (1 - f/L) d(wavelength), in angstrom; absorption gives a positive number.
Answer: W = 5.8 angstrom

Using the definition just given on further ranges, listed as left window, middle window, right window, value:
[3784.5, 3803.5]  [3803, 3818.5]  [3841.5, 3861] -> -1.6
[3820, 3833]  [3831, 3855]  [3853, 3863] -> -2.1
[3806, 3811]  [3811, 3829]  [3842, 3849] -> 5.5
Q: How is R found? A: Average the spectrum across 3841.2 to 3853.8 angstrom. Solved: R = 12.1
